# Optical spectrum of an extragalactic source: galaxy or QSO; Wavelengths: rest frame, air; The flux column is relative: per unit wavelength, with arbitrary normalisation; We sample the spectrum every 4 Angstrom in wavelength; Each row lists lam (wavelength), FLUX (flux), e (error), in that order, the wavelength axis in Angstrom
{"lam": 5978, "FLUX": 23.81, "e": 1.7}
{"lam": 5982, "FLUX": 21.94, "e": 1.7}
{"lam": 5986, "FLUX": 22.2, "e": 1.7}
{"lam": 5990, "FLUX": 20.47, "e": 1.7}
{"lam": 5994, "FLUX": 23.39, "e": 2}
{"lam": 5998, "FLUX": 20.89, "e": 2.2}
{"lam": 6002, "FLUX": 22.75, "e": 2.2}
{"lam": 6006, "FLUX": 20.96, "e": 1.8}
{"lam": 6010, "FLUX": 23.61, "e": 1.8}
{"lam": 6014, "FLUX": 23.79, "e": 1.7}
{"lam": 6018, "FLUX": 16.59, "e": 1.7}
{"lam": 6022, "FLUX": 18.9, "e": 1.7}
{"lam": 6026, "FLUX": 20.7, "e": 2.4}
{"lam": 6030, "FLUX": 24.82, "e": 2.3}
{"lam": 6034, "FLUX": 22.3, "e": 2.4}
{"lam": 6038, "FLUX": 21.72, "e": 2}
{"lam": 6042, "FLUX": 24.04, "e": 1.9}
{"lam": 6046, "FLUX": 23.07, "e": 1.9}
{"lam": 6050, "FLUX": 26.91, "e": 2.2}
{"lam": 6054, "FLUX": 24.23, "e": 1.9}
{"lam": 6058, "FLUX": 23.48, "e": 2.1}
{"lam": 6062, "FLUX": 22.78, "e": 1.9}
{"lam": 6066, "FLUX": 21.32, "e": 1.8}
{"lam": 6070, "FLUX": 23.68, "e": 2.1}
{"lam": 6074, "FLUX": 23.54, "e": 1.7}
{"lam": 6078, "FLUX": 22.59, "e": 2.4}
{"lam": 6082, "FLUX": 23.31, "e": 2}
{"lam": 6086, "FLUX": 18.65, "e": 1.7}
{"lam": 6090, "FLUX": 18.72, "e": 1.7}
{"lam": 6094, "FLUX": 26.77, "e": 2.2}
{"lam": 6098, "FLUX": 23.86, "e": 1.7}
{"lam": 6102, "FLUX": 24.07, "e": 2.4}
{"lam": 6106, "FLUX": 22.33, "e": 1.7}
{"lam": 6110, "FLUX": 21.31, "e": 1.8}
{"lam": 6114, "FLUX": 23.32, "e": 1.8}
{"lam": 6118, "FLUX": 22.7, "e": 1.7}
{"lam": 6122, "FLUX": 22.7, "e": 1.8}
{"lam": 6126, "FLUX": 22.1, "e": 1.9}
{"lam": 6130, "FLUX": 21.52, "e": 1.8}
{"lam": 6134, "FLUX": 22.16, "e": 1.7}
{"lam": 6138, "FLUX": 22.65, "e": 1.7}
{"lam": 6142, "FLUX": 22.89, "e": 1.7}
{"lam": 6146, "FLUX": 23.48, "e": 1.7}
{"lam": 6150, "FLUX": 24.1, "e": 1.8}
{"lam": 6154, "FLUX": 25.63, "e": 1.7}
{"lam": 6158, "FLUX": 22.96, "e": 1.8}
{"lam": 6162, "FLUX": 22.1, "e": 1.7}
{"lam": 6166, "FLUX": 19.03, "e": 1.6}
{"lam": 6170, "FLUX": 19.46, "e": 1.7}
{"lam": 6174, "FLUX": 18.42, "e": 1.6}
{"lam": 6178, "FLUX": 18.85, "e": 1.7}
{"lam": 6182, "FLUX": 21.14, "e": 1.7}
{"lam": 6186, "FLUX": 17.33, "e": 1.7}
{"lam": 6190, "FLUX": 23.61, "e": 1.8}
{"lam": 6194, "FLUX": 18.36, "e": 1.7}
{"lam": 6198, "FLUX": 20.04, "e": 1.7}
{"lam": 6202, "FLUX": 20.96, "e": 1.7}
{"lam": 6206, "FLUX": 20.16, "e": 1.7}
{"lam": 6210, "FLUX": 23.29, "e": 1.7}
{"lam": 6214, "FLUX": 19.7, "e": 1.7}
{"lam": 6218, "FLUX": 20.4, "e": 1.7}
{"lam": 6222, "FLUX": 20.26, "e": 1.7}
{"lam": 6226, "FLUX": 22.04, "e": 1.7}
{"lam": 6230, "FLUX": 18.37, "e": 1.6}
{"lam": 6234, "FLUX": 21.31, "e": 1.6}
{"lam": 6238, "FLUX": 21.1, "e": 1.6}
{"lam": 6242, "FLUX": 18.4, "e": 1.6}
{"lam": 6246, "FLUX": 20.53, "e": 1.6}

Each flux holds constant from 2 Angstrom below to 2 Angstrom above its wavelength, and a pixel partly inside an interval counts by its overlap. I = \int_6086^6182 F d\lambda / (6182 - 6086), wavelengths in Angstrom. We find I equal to 22.1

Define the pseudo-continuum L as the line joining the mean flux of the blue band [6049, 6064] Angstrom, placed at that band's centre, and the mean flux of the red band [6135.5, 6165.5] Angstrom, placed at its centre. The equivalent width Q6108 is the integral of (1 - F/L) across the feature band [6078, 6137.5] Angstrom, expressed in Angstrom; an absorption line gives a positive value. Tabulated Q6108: 3.1 Angstrom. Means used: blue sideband 24.2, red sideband 23.2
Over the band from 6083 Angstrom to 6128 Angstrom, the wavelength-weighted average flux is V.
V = 22.4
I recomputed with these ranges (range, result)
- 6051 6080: 23.2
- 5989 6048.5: 21.9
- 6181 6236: 20.5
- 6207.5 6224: 20.9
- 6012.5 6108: 22.6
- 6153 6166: 22.7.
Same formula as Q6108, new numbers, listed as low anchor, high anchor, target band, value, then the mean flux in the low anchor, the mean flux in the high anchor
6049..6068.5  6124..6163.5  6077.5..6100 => 1.03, 23.6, 23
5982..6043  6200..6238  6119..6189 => -1.77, 21.8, 20.7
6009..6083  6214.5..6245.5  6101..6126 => -0.97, 22.7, 20.3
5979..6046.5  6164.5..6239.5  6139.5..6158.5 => -2.92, 21.9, 20.2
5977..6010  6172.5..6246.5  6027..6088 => -4.28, 22.1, 20.2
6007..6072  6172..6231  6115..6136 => -0.93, 22.6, 20.2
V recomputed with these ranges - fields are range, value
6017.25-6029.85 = 19.8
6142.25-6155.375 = 24.1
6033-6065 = 23.5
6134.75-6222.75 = 21.2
